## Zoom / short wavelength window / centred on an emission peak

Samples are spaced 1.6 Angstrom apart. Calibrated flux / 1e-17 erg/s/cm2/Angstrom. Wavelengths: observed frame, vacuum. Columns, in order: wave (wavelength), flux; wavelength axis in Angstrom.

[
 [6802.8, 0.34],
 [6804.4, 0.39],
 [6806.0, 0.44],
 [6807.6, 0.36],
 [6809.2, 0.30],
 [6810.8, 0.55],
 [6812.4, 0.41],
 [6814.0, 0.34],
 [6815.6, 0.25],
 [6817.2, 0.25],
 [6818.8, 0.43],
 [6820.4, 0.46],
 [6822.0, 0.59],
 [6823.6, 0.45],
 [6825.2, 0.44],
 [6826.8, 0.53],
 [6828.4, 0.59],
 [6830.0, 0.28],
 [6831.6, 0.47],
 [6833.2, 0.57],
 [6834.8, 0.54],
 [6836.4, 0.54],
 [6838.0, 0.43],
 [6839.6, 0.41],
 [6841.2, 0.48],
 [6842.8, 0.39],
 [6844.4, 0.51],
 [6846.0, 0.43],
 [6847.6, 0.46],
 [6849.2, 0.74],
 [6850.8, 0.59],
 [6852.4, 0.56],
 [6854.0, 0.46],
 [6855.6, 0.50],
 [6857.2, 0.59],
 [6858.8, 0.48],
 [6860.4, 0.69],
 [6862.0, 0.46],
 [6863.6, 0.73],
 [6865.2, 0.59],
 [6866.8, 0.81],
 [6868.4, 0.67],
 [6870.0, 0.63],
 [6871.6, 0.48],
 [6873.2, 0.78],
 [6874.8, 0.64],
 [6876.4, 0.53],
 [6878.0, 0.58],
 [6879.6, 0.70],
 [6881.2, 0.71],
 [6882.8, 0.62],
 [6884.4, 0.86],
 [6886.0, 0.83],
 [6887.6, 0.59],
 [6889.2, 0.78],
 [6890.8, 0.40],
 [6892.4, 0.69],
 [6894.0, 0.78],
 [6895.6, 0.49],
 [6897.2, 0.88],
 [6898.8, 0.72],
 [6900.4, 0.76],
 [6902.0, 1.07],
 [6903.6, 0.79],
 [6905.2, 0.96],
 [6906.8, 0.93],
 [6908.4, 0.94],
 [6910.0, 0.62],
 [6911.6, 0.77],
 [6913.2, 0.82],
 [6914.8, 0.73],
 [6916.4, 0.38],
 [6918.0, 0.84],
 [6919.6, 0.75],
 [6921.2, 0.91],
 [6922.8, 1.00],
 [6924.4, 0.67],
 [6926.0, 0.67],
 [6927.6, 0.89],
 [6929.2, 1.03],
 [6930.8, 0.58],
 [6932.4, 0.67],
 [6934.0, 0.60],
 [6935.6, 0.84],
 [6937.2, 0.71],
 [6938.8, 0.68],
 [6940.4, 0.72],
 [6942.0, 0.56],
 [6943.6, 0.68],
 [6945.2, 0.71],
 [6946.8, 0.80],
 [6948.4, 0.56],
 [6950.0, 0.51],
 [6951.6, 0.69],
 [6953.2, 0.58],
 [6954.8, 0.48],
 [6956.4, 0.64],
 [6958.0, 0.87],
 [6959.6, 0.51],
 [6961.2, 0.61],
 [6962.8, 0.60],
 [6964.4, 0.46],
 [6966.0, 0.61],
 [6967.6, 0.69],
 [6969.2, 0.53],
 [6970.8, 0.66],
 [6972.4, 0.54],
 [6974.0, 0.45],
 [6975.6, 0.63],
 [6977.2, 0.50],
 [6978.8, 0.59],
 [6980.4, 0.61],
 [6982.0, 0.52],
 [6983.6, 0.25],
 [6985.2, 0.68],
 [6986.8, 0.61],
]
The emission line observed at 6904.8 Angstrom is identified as Mg II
